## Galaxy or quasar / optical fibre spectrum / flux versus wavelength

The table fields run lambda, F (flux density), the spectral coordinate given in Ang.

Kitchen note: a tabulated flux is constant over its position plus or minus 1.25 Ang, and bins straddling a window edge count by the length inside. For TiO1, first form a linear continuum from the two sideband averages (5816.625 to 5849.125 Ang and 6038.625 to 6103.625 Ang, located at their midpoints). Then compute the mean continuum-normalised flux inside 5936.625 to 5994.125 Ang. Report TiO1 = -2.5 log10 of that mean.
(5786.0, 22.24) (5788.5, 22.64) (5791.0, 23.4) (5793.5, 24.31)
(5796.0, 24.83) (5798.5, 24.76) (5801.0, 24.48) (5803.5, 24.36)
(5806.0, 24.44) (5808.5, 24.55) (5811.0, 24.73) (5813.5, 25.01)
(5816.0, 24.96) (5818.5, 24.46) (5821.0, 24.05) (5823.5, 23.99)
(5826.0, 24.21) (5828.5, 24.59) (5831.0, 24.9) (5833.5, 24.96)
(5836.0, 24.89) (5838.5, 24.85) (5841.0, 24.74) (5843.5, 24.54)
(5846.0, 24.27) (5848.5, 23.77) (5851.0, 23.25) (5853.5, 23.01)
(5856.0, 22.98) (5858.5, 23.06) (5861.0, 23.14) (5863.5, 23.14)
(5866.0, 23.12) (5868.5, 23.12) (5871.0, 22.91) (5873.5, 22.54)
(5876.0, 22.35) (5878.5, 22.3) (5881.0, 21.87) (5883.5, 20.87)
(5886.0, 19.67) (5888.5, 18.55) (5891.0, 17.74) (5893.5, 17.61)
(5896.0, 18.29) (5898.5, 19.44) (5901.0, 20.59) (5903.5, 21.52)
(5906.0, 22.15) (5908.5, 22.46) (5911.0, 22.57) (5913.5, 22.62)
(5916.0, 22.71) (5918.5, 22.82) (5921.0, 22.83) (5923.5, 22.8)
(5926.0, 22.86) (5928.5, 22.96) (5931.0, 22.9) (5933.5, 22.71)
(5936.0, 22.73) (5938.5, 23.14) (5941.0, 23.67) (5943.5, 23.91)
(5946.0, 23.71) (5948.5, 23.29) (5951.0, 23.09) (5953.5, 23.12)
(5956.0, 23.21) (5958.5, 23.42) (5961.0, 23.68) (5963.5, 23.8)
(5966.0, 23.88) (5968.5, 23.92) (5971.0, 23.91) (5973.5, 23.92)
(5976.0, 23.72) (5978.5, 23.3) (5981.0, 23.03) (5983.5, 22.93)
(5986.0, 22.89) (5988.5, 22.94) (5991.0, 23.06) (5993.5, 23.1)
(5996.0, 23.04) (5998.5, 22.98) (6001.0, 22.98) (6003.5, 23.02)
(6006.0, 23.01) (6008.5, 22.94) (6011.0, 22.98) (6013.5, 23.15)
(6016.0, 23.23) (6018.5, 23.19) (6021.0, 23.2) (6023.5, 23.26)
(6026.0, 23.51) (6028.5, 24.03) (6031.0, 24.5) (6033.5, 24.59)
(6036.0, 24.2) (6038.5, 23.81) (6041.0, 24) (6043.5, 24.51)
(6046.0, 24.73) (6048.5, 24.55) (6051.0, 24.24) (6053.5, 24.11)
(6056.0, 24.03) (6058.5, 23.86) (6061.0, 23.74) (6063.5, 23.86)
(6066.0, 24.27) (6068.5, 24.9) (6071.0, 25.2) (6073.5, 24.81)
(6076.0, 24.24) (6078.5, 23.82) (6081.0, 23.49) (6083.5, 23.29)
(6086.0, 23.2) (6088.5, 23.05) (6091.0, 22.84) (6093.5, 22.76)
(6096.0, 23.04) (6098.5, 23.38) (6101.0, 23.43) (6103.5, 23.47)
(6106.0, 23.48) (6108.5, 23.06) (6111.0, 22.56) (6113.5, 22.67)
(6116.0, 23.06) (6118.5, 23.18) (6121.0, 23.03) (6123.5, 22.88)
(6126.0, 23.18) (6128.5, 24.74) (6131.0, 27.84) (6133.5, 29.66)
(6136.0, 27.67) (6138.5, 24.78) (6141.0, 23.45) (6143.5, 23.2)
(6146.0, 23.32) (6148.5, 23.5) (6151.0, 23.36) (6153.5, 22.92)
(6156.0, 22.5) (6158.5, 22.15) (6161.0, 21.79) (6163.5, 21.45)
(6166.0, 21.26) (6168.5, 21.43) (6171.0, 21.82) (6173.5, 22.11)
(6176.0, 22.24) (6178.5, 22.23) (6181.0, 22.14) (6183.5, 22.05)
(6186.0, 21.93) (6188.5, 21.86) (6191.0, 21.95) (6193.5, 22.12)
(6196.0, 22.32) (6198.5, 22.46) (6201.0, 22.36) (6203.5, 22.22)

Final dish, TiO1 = 0.03 mag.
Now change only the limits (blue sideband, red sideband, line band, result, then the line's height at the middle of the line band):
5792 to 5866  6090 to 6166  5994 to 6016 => 0.04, 23.8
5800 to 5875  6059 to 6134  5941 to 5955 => 0.02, 23.9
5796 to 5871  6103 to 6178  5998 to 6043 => 0.01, 23.7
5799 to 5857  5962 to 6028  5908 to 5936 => 0.05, 23.7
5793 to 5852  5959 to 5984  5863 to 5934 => 0.12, 24.1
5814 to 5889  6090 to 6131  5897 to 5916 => 0.08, 23.4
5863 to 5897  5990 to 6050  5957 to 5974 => -0.06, 22.6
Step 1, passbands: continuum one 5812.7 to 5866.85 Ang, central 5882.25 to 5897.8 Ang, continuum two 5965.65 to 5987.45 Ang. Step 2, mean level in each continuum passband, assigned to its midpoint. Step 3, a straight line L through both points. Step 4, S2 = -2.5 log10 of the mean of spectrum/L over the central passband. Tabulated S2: 0.26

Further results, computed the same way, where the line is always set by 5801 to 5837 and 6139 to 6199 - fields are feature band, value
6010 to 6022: 0.01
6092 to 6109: -0.02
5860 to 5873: 0.06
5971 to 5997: 0.01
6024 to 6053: -0.05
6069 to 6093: -0.04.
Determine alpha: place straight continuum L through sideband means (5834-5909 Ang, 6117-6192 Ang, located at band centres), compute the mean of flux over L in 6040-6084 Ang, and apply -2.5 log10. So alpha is -0.06 mag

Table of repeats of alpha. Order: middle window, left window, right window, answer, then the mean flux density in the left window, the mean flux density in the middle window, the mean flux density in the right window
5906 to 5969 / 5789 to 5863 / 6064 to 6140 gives 0.05 mag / 24.2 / 23.1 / 24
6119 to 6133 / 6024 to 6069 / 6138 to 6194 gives -0.07 mag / 24.2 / 24.6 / 22.4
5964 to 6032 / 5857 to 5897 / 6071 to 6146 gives -0.03 mag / 21.3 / 23.3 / 23.9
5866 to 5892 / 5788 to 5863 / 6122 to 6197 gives 0.13 mag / 24.2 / 21.3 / 23.1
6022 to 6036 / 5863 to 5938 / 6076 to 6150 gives -0.05 mag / 21.7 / 24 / 23.8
